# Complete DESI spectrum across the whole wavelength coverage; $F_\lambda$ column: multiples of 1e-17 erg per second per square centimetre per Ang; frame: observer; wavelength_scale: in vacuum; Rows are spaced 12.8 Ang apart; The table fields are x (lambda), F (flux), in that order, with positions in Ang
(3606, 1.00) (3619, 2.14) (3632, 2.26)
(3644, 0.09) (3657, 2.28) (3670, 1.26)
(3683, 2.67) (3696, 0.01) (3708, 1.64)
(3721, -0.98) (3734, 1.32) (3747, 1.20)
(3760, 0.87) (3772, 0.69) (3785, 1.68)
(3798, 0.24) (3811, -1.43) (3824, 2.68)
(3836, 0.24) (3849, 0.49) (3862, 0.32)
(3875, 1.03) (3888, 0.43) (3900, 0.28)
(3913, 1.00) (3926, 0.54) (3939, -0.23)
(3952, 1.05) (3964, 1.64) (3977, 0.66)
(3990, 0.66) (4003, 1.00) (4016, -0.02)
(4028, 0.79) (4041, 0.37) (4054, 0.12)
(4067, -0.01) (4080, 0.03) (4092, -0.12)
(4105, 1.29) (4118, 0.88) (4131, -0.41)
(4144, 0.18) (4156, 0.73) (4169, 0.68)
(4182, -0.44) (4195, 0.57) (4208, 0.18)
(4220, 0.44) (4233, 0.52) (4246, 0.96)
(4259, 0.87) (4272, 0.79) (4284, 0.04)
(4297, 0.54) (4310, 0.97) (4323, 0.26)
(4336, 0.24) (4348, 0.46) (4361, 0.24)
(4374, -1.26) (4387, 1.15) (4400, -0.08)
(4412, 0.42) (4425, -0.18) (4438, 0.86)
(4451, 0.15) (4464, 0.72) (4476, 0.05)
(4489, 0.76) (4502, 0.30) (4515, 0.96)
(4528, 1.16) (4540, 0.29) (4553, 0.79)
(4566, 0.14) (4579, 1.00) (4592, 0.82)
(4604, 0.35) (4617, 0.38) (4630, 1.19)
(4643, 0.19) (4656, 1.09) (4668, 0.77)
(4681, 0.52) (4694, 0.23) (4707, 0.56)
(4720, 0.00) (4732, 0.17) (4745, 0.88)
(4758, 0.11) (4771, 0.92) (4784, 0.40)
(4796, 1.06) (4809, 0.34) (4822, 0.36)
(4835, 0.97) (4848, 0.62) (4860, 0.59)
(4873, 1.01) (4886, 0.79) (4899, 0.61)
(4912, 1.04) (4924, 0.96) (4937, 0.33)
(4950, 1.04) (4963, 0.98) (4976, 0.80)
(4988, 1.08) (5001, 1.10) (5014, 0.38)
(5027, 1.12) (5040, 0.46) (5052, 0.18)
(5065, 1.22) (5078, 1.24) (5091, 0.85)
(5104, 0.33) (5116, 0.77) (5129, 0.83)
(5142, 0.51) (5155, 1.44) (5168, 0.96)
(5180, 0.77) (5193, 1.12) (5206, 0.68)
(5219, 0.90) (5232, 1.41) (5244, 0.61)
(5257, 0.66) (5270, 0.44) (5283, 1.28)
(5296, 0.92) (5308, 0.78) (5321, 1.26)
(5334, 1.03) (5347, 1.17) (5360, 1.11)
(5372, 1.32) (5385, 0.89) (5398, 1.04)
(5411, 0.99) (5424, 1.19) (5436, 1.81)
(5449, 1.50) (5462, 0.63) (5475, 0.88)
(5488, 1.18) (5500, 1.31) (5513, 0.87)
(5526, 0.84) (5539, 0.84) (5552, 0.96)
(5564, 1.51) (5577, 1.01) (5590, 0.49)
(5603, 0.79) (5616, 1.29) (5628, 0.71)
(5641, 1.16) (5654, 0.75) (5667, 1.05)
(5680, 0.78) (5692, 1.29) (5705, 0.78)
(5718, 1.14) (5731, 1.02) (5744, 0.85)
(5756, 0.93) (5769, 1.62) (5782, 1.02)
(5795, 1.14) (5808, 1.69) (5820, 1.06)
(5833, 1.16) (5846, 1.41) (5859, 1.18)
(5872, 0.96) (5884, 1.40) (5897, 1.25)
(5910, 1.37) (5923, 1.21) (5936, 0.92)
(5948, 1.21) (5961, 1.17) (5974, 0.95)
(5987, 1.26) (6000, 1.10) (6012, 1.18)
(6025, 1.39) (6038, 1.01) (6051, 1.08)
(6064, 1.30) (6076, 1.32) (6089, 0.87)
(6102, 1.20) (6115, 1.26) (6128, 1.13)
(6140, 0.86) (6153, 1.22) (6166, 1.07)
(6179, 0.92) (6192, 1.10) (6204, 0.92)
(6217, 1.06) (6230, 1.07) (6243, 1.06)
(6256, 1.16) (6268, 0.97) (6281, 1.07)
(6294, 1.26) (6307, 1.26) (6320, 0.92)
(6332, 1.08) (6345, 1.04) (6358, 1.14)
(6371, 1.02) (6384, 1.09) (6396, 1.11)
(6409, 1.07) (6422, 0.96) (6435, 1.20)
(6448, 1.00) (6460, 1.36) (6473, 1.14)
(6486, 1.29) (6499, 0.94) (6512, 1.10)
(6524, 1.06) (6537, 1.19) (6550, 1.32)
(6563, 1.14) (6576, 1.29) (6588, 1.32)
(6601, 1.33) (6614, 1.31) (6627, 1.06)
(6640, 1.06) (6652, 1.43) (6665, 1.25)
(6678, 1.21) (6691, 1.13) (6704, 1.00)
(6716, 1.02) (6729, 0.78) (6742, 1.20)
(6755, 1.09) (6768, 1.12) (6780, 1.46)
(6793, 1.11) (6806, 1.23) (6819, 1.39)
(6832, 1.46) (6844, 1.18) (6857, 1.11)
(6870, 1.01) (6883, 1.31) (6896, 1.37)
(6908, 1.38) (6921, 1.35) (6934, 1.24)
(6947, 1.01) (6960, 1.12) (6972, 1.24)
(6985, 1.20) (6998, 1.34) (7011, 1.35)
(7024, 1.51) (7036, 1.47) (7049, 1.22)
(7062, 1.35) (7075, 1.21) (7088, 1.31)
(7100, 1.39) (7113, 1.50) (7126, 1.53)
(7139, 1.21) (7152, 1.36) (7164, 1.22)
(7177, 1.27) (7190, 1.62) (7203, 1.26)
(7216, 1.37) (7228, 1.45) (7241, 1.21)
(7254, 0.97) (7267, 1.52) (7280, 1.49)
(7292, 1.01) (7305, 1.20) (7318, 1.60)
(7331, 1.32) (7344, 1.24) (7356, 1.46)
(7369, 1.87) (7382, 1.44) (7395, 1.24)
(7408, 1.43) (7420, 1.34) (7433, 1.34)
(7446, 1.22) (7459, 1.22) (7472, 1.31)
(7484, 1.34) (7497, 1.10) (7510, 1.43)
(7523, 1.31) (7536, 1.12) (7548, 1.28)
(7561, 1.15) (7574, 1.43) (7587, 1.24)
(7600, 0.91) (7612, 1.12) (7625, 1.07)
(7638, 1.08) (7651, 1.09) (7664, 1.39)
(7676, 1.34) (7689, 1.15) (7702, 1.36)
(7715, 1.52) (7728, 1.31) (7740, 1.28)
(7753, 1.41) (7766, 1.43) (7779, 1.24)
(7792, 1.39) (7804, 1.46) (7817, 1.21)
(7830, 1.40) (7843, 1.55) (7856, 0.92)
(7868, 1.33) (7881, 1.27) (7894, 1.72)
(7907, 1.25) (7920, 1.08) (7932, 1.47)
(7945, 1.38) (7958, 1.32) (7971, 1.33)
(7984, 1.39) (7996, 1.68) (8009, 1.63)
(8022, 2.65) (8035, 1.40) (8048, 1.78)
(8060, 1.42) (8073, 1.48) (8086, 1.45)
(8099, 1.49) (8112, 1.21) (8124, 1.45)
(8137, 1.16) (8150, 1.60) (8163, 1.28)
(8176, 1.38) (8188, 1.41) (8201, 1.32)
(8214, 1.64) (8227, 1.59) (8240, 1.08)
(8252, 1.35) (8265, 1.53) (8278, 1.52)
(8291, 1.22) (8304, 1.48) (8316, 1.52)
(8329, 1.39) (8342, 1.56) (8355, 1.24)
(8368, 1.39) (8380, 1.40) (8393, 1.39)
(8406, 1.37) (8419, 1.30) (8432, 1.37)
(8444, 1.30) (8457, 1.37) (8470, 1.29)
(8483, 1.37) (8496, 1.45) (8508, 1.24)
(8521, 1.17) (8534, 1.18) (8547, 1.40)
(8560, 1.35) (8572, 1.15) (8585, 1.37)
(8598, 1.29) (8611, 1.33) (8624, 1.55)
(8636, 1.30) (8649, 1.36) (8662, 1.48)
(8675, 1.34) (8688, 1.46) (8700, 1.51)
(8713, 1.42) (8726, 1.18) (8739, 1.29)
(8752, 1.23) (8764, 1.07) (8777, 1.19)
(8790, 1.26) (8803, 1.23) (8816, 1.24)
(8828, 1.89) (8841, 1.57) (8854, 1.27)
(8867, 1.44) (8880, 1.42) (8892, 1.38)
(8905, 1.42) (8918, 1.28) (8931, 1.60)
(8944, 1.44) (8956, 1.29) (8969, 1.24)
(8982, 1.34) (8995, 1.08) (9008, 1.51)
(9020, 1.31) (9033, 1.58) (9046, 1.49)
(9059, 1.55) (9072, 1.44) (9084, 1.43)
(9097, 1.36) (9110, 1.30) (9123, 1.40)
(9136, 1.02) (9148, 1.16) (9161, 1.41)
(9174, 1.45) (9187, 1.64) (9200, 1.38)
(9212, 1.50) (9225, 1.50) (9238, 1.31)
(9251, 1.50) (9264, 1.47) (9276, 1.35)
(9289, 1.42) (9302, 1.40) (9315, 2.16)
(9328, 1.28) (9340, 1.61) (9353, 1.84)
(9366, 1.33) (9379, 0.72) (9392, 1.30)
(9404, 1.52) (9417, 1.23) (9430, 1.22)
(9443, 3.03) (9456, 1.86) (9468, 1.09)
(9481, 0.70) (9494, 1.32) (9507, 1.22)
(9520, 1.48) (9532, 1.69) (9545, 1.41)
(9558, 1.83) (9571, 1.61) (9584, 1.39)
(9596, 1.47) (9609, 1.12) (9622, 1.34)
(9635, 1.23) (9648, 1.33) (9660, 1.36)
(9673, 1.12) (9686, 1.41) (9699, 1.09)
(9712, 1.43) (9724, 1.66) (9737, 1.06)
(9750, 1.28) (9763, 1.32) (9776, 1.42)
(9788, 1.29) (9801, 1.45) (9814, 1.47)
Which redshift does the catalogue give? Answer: 0.222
